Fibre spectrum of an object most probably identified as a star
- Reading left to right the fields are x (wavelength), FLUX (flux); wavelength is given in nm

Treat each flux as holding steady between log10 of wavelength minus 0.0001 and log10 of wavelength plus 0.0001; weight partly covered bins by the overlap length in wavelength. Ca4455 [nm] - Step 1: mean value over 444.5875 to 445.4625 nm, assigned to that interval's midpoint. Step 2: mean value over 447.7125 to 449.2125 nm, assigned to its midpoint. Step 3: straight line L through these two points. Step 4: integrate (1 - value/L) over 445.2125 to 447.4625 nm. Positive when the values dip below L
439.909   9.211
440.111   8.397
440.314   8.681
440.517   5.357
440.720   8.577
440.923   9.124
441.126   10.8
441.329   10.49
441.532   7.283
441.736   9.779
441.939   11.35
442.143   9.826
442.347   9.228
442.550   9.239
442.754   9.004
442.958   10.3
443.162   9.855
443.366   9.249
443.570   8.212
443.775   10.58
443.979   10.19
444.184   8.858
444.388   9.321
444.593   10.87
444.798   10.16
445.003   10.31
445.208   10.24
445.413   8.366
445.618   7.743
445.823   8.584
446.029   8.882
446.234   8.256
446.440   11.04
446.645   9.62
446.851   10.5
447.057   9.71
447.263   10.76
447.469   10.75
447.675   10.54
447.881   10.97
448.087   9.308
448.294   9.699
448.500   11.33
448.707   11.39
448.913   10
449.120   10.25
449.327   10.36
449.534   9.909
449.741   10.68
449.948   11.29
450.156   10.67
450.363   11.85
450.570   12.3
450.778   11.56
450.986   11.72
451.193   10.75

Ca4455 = 0.16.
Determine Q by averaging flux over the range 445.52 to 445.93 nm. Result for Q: 8.17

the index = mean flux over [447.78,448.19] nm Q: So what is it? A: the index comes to 10.1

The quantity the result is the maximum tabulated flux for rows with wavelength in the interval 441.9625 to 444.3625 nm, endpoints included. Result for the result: 10.58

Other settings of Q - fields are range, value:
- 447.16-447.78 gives 10.7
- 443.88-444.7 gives 9.81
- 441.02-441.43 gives 10.6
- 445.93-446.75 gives 9.46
